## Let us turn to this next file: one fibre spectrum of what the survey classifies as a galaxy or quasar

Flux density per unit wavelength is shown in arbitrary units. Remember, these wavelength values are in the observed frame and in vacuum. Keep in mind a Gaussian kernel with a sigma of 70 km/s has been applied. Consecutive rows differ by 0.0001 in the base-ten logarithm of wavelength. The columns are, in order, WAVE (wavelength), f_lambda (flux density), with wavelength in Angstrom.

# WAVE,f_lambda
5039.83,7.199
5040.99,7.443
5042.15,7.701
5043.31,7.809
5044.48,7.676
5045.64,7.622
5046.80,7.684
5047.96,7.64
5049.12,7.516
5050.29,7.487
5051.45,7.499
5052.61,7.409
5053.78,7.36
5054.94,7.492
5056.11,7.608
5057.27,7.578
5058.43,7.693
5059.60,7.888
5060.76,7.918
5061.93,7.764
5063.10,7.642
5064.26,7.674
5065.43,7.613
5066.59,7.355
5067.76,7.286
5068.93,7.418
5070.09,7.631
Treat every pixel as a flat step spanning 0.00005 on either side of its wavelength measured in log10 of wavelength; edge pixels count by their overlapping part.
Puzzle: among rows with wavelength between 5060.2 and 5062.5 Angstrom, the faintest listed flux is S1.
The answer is 7.764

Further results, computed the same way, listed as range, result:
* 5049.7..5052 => 7.487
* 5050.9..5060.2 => 7.36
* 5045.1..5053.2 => 7.409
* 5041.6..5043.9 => 7.701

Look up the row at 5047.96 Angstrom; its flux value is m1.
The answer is 7.64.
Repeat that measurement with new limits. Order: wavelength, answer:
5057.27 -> 7.578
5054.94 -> 7.492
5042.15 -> 7.701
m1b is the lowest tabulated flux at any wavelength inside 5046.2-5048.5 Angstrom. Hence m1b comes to 7.64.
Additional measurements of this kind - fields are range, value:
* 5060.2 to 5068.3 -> 7.286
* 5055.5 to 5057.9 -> 7.578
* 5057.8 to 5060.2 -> 7.693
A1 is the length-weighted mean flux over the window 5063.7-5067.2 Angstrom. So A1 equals 7.54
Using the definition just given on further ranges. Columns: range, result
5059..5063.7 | 7.8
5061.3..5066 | 7.66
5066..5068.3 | 7.33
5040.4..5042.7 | 7.57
